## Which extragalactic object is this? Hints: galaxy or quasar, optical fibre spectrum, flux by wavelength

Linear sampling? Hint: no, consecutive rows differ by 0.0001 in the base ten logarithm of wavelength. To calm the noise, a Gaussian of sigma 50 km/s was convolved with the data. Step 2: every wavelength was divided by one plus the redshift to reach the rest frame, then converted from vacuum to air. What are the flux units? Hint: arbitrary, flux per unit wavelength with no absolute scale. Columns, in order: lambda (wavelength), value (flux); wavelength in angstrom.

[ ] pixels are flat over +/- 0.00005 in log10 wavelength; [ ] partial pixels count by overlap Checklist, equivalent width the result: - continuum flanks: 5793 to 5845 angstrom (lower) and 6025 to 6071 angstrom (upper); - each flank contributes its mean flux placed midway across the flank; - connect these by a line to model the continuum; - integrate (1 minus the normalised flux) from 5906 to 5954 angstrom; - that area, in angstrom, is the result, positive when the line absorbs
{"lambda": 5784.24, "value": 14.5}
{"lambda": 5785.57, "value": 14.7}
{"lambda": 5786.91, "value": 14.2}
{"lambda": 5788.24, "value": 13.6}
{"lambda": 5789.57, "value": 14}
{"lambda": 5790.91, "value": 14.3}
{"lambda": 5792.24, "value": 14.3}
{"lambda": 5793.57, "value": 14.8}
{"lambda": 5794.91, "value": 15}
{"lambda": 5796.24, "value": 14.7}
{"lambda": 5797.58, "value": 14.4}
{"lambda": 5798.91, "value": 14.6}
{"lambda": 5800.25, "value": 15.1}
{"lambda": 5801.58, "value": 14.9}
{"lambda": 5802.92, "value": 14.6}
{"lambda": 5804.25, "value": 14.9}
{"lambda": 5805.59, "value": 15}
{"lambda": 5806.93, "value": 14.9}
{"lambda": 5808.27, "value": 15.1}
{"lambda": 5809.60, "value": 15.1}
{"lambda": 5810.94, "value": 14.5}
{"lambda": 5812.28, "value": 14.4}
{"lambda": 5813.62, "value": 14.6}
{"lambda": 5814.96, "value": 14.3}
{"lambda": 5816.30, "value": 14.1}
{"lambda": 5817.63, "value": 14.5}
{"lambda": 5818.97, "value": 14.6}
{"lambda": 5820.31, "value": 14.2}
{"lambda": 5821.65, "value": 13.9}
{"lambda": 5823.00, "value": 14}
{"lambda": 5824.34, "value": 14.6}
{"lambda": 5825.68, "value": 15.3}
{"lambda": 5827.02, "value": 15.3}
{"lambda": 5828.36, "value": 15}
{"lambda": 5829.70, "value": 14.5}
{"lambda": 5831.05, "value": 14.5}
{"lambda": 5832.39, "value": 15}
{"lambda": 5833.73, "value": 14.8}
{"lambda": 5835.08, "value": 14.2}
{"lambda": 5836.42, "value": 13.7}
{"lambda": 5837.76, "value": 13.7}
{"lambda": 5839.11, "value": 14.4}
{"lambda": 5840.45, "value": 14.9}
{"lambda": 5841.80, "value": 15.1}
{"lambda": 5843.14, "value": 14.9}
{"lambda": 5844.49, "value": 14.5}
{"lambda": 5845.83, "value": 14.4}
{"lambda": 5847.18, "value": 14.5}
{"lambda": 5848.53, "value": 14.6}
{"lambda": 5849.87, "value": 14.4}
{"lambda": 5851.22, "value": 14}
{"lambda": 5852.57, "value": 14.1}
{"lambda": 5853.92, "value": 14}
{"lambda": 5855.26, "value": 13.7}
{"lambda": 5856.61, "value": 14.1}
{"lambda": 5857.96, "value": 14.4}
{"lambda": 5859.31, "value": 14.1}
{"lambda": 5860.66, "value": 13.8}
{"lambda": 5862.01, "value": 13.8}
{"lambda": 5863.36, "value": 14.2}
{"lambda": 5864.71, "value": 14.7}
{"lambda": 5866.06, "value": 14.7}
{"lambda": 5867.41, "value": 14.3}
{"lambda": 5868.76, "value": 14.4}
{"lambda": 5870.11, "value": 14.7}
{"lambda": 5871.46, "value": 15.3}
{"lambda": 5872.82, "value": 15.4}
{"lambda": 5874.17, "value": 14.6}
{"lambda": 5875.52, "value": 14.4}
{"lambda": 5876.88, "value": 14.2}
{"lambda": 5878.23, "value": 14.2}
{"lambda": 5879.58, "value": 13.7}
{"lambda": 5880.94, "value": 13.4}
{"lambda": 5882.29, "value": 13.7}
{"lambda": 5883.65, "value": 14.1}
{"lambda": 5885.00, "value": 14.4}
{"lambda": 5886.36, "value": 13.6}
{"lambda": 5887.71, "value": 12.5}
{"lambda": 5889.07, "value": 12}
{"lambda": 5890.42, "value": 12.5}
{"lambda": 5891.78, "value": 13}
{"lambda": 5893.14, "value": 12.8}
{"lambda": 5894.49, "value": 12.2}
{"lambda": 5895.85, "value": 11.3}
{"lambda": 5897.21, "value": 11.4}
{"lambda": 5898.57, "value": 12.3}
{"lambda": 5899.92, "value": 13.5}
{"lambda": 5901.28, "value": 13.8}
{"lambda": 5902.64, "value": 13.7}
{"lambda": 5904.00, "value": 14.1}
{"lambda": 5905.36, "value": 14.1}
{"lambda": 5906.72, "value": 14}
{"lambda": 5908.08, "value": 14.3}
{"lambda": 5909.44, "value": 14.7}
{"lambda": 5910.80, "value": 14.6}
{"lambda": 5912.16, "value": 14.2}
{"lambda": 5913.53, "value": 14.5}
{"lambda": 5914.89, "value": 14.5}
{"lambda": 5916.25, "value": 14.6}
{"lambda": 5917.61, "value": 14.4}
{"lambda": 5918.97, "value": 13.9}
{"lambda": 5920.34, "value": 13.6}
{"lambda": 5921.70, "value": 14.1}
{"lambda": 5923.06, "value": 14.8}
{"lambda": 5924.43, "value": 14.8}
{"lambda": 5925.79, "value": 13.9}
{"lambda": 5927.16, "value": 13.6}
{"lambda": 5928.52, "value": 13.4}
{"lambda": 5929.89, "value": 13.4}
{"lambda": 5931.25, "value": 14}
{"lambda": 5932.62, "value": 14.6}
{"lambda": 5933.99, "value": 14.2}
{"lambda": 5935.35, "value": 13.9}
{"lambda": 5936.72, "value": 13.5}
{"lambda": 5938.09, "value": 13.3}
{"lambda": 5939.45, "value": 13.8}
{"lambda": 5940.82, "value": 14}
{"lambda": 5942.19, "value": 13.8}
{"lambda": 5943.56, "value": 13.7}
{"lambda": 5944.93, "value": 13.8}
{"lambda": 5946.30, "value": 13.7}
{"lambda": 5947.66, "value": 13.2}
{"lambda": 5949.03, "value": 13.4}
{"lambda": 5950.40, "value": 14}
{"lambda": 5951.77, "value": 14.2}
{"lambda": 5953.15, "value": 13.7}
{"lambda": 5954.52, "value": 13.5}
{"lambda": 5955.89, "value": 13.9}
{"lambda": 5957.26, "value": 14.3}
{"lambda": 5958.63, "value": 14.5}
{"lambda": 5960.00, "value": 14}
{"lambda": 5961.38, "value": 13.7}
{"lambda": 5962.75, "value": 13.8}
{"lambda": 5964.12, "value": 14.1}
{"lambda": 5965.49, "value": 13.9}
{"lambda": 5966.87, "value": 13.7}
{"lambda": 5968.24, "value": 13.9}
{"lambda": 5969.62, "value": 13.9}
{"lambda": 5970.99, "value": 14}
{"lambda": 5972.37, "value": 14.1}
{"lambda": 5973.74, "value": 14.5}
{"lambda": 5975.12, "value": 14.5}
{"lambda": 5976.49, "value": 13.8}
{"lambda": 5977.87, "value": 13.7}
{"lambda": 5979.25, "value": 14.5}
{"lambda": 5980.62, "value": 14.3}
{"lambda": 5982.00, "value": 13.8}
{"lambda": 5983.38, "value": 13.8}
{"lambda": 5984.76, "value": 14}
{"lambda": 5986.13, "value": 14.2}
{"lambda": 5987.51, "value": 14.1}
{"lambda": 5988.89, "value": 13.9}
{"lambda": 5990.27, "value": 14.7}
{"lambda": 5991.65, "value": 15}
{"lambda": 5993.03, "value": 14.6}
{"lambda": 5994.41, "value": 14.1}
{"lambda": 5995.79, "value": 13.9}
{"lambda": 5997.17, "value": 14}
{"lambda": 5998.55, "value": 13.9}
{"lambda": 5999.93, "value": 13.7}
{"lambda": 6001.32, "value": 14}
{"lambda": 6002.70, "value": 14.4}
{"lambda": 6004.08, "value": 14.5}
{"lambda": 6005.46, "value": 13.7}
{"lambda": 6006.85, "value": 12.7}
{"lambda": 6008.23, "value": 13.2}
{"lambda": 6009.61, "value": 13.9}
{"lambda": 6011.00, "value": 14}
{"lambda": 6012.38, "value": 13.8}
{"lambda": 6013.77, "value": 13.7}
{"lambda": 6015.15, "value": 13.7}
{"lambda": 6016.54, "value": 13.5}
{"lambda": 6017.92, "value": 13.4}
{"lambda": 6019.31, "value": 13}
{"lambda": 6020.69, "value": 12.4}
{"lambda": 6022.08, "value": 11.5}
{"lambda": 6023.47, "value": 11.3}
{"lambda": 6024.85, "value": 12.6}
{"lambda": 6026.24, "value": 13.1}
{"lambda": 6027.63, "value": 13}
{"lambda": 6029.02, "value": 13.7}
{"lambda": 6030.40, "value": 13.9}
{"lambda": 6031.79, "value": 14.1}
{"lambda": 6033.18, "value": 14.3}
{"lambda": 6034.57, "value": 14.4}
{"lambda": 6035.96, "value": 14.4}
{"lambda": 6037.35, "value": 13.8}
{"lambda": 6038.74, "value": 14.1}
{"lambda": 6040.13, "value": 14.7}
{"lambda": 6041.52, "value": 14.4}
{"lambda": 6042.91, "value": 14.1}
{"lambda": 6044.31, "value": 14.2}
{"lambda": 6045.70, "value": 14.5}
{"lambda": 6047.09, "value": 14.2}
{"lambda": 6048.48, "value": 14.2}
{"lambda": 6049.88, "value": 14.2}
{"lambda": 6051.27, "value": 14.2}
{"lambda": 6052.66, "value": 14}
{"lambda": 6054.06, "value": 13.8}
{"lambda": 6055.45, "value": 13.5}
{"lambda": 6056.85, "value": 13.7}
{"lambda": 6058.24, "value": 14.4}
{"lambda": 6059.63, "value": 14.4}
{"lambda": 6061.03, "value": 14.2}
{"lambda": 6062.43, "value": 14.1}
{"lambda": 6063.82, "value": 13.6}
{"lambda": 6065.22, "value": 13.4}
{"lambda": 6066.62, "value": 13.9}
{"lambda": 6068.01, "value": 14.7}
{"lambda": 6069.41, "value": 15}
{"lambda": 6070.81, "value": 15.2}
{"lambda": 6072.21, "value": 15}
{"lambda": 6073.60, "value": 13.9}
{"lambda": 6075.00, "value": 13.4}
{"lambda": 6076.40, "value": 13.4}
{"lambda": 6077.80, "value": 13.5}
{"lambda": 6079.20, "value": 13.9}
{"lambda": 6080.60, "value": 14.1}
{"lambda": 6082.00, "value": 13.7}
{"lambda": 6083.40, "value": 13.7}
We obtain 1.2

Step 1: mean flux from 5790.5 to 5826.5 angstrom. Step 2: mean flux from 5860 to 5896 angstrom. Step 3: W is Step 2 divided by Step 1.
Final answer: 0.94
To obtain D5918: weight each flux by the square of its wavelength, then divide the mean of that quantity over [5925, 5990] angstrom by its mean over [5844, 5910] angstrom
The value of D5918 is 1.03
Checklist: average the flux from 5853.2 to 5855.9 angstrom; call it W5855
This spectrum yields 13.9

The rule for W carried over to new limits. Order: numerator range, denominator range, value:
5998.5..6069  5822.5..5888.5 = 0.96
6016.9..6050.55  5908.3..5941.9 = 0.97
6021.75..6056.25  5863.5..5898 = 1.01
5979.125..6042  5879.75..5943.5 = 1.01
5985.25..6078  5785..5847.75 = 0.95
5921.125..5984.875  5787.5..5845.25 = 0.96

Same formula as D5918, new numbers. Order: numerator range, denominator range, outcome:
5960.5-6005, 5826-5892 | 1.03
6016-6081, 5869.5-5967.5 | 1.05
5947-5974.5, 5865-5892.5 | 1.02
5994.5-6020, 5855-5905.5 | 1.05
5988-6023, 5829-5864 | 1.01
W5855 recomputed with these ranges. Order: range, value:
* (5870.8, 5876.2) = 14.9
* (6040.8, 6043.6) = 14.3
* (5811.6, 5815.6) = 14.4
